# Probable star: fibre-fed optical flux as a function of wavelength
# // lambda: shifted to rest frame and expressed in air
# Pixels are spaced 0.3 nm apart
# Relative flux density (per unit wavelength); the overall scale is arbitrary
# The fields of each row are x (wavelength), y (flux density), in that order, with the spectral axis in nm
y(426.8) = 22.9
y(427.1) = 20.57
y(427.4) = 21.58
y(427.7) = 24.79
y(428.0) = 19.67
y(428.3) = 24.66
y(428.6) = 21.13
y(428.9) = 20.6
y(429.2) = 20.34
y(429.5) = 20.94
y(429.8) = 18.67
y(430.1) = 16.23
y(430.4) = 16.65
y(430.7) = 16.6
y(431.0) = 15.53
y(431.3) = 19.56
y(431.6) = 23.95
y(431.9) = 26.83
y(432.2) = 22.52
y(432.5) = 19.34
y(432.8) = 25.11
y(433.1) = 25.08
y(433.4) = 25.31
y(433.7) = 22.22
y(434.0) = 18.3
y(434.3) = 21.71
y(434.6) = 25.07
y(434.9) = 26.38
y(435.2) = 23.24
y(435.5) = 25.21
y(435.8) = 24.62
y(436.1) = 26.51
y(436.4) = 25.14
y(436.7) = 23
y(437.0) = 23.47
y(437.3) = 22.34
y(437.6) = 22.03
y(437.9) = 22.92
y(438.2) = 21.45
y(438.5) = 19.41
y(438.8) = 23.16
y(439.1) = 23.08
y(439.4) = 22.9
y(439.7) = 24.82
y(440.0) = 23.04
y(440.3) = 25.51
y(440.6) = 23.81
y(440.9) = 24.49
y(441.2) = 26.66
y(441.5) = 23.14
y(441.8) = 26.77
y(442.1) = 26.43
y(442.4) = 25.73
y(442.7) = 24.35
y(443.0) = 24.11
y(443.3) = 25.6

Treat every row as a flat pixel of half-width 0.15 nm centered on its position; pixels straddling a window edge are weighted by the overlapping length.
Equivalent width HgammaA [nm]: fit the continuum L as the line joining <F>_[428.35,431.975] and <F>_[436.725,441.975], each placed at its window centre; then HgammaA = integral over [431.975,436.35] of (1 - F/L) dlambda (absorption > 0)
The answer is -0.48 nm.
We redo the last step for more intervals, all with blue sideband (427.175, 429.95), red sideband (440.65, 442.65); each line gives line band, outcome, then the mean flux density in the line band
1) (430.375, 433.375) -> 0.12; 21.5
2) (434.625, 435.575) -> -0.06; 24.9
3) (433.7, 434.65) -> 0.07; 21.4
